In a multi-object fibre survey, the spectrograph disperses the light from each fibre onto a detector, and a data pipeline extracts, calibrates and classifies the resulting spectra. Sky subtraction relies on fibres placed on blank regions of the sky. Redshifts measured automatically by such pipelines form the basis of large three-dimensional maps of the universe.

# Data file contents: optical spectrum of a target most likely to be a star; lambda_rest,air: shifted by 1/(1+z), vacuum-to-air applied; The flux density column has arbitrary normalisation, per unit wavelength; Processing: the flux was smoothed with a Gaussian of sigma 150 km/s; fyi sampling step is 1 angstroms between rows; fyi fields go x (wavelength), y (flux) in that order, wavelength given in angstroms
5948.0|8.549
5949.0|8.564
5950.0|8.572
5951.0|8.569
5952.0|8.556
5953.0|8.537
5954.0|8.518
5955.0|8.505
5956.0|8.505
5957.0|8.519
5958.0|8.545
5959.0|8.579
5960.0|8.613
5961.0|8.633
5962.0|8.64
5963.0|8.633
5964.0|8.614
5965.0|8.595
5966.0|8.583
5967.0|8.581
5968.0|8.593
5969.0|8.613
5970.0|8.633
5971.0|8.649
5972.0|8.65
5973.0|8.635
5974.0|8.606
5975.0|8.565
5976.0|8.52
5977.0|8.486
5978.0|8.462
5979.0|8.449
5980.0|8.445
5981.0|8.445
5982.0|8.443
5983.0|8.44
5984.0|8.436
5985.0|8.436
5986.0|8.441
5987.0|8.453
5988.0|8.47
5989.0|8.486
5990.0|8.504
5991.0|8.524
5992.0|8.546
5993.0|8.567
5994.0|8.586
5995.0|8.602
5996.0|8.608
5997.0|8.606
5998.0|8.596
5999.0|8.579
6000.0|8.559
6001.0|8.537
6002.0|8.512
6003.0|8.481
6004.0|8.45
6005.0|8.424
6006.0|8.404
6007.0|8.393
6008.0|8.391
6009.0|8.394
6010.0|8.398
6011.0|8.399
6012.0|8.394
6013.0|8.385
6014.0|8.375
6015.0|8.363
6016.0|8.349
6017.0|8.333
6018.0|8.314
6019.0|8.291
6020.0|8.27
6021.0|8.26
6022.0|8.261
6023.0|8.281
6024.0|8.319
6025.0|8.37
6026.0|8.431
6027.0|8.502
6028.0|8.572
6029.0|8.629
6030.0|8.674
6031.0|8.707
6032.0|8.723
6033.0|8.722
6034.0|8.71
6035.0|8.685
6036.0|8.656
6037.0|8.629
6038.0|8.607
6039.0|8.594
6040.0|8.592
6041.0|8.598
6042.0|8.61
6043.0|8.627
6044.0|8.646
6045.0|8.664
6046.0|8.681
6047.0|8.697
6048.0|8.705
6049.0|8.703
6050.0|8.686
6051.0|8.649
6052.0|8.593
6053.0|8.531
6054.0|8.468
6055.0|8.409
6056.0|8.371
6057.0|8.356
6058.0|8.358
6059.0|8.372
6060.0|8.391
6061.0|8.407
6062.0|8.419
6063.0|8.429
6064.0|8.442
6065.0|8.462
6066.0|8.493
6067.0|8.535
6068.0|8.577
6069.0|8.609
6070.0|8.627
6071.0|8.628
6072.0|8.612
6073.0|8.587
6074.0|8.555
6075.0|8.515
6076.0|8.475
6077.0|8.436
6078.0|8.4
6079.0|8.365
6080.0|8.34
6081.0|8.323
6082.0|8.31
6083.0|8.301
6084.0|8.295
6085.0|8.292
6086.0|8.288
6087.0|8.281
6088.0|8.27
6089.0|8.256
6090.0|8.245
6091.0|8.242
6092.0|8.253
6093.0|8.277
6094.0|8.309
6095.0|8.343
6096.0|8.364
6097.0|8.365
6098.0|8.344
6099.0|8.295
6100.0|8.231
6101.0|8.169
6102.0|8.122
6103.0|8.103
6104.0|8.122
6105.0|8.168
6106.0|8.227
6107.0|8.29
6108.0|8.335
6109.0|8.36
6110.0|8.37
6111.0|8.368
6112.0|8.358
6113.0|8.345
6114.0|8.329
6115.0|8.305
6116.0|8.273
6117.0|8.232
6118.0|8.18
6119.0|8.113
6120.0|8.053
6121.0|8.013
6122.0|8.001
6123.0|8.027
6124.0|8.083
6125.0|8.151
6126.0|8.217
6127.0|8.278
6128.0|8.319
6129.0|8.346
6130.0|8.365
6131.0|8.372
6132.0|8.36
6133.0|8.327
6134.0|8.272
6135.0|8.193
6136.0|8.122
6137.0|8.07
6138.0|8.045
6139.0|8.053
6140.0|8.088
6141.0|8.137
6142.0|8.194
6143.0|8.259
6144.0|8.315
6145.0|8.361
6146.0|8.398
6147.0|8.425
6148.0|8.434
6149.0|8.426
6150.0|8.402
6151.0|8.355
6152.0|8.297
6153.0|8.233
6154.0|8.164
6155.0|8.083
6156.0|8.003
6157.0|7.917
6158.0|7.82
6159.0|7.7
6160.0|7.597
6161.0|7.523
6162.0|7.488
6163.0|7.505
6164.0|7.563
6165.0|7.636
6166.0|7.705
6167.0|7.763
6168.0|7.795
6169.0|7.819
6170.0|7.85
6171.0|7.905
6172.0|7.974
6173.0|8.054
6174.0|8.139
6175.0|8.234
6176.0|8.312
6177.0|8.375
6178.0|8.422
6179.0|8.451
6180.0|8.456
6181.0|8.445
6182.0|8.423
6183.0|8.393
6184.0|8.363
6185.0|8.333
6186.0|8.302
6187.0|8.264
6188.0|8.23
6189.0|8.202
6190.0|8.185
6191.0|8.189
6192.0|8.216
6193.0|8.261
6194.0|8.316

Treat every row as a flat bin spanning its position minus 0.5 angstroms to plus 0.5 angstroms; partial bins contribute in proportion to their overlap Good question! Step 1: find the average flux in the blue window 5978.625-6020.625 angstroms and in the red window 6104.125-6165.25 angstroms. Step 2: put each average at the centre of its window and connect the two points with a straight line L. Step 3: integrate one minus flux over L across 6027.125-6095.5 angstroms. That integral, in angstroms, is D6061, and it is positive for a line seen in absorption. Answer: -1.5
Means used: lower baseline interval 8.45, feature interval 8.5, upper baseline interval 8.15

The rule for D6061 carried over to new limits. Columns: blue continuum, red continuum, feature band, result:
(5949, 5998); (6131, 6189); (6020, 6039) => -0.3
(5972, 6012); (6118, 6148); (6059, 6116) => -0.4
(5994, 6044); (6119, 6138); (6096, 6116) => -0.1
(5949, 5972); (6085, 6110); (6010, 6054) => -0.6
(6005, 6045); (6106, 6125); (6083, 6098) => 0.0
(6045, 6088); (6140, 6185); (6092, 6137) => 0.2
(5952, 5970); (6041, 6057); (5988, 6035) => 0.6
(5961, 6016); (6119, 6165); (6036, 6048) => -0.4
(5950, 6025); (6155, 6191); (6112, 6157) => -0.5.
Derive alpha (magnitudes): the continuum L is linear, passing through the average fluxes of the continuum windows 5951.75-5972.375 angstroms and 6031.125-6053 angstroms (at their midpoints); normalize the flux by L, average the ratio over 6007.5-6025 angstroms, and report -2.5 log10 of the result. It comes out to 0.037 mag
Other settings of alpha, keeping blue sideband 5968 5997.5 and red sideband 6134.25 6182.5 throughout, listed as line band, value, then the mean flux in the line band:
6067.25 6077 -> -0.03 mag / 8.57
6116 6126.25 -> 0.01 mag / 8.11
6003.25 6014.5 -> 0.01 mag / 8.4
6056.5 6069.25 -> -0.02 mag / 8.45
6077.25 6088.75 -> -0.01 mag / 8.32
